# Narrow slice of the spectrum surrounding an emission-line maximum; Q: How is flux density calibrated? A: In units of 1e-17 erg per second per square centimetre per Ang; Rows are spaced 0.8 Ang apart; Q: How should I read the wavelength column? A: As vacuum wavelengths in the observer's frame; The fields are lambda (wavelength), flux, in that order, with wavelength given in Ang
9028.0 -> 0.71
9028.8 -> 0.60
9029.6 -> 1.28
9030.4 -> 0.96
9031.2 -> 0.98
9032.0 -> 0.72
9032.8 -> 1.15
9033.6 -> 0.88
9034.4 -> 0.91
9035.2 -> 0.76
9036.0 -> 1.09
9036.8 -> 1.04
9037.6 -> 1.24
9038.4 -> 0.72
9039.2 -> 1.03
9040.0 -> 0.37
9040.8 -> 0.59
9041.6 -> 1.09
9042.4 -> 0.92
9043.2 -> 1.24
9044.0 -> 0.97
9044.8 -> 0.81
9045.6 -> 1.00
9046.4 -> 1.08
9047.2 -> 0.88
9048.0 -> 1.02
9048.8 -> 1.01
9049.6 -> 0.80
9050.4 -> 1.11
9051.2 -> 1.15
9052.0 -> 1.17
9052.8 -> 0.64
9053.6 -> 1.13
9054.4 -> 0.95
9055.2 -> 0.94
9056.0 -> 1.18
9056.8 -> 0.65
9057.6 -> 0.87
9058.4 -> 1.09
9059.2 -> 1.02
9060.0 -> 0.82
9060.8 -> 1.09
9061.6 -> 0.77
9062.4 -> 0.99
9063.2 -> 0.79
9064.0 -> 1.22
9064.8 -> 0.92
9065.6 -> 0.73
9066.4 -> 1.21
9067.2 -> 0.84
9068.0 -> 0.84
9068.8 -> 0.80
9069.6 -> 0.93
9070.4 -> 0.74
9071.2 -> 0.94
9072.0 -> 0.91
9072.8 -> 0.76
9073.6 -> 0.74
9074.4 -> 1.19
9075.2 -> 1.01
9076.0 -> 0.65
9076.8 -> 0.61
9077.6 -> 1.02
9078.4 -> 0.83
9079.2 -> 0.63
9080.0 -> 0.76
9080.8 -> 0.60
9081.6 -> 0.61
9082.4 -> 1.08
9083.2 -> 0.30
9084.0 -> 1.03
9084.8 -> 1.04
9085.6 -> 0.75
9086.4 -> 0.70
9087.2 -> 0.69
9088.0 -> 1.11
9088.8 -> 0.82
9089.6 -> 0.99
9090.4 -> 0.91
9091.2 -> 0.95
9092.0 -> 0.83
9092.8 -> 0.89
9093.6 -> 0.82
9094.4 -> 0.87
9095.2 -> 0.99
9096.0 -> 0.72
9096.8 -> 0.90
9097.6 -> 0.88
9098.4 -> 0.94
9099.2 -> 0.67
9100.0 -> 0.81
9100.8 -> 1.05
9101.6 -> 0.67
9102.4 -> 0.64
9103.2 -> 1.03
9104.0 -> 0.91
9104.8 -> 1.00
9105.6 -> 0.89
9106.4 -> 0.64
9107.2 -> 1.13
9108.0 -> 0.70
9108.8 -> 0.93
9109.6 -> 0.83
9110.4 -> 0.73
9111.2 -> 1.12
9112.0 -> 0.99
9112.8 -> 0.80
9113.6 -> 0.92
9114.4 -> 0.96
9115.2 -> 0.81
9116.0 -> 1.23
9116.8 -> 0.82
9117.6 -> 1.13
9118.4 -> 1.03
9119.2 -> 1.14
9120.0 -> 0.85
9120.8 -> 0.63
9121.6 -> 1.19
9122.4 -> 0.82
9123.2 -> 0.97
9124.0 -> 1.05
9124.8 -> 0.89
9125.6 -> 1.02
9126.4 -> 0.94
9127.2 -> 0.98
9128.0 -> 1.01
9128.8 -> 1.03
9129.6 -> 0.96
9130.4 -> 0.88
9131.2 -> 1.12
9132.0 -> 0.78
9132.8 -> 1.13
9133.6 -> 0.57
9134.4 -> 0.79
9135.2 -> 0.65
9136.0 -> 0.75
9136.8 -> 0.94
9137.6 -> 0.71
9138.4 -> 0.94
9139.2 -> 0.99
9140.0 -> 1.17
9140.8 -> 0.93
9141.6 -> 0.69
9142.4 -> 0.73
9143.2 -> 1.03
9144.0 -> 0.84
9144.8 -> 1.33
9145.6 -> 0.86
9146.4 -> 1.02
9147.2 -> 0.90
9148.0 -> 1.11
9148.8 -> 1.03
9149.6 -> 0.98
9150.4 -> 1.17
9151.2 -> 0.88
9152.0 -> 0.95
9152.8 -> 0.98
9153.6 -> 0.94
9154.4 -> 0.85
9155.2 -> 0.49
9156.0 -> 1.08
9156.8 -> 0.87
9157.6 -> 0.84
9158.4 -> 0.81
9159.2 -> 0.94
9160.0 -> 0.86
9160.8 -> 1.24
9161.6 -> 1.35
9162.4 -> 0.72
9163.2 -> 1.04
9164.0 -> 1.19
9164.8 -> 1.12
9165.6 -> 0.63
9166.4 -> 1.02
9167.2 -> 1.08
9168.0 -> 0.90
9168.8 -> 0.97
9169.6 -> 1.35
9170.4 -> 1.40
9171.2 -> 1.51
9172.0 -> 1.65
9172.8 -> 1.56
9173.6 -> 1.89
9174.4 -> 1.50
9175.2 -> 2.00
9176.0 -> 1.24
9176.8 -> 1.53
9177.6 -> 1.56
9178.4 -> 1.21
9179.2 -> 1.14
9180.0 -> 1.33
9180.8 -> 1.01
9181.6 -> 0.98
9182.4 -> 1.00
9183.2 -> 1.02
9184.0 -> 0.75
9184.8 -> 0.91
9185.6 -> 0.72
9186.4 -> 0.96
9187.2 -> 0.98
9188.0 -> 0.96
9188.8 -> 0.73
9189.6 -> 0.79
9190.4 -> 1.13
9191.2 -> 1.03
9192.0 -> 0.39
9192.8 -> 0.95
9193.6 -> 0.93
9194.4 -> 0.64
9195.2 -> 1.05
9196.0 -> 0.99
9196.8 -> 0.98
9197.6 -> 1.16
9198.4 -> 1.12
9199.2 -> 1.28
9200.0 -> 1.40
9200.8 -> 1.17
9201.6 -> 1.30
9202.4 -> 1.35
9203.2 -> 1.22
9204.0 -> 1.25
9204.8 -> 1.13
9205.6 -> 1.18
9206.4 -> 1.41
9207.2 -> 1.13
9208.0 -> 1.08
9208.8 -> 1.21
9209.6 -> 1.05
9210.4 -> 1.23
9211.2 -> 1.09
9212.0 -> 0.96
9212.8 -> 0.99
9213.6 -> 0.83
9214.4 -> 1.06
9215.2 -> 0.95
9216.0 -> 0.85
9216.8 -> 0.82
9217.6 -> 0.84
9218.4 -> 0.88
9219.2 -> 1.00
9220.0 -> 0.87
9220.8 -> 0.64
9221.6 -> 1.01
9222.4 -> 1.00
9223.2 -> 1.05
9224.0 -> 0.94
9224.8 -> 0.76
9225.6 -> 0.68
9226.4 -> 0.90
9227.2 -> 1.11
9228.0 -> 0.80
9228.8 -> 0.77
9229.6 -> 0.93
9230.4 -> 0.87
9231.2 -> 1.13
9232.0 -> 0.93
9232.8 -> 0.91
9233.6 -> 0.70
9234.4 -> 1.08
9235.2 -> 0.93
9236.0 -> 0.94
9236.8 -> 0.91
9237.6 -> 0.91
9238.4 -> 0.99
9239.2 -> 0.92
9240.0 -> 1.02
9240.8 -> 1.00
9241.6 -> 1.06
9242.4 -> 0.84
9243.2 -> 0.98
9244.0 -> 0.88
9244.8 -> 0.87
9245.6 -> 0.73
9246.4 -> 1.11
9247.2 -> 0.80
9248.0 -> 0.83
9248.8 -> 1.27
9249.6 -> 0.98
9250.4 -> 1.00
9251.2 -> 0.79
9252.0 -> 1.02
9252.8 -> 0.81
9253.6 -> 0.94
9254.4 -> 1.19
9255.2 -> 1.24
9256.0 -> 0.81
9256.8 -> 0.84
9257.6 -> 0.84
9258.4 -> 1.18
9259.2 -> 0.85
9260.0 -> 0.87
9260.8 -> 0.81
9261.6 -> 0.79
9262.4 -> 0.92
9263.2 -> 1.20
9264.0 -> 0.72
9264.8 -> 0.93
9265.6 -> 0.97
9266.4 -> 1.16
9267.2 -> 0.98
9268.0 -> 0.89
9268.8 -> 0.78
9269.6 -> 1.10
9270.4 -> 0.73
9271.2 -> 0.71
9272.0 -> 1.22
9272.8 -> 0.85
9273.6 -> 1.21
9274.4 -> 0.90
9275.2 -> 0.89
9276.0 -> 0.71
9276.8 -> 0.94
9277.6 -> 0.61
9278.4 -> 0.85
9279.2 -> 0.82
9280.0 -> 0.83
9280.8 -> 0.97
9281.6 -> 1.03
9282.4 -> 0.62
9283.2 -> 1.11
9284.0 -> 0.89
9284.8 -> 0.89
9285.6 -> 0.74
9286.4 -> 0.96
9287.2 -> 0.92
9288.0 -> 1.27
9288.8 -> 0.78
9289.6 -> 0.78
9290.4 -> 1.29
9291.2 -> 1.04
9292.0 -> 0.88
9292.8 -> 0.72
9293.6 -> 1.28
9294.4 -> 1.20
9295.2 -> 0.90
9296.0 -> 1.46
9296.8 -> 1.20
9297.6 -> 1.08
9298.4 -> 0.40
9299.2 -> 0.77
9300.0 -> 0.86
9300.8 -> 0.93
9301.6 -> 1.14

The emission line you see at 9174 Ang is H-alpha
